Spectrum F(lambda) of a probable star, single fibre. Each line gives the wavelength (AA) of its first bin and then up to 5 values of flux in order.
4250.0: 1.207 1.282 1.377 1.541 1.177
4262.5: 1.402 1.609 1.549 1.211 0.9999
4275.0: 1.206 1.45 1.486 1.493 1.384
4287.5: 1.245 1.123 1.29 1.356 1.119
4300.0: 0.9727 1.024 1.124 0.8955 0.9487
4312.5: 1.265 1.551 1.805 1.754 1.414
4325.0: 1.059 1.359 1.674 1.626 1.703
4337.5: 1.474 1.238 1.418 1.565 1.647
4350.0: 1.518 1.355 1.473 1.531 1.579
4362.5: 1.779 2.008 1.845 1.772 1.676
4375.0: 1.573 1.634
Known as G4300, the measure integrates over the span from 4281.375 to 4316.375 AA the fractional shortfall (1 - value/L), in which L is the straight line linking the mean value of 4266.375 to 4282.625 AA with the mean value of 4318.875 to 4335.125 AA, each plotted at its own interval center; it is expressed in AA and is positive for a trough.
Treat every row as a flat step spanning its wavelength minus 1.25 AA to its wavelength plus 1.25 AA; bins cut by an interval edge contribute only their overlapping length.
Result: 5.1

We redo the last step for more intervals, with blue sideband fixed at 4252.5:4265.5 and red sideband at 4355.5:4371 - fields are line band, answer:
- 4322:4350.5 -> 3.0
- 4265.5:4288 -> 1.7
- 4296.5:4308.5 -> 4.0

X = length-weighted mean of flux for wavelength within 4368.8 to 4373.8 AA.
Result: 1.72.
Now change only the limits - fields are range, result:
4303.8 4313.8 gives 1.06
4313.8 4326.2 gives 1.52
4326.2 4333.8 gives 1.55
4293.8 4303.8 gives 1.12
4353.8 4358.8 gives 1.5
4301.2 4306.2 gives 1.07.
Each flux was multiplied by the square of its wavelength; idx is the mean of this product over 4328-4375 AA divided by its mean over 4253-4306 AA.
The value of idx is 1.28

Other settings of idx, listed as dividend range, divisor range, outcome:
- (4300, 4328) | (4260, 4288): 0.95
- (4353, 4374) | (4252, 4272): 1.28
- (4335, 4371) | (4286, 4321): 1.31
